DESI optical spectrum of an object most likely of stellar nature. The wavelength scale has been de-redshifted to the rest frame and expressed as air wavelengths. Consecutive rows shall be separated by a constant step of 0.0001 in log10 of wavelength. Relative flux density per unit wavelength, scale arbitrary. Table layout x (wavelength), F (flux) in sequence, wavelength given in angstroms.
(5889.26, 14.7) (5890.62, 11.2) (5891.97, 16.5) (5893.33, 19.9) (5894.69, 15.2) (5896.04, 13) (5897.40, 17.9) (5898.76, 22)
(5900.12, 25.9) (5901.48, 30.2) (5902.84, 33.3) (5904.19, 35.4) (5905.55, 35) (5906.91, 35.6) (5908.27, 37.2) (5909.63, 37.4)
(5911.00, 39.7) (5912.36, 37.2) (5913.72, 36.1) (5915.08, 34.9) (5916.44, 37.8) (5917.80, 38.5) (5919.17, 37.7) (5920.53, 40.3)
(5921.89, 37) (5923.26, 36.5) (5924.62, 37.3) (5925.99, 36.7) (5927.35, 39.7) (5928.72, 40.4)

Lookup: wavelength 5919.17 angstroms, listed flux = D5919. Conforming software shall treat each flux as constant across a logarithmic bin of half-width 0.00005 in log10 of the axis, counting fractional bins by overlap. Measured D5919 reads 37.7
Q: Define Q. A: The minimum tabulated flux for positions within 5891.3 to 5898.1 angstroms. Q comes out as 13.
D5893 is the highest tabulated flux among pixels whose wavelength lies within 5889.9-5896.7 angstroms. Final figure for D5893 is 19.9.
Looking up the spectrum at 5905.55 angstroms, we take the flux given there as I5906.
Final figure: 35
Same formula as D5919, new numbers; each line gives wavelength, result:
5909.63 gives 37.4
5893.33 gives 19.9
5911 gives 39.7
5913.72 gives 36.1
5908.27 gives 37.2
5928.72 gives 40.4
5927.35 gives 39.7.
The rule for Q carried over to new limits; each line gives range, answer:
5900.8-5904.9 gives 30.2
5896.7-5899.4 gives 17.9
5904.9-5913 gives 35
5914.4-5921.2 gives 34.9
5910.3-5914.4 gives 36.1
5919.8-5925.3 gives 36.5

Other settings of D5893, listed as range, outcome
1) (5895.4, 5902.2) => 30.2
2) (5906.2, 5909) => 37.2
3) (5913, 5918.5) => 38.5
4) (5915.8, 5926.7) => 40.3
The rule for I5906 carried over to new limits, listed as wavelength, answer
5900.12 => 25.9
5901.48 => 30.2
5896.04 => 13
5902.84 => 33.3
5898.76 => 22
